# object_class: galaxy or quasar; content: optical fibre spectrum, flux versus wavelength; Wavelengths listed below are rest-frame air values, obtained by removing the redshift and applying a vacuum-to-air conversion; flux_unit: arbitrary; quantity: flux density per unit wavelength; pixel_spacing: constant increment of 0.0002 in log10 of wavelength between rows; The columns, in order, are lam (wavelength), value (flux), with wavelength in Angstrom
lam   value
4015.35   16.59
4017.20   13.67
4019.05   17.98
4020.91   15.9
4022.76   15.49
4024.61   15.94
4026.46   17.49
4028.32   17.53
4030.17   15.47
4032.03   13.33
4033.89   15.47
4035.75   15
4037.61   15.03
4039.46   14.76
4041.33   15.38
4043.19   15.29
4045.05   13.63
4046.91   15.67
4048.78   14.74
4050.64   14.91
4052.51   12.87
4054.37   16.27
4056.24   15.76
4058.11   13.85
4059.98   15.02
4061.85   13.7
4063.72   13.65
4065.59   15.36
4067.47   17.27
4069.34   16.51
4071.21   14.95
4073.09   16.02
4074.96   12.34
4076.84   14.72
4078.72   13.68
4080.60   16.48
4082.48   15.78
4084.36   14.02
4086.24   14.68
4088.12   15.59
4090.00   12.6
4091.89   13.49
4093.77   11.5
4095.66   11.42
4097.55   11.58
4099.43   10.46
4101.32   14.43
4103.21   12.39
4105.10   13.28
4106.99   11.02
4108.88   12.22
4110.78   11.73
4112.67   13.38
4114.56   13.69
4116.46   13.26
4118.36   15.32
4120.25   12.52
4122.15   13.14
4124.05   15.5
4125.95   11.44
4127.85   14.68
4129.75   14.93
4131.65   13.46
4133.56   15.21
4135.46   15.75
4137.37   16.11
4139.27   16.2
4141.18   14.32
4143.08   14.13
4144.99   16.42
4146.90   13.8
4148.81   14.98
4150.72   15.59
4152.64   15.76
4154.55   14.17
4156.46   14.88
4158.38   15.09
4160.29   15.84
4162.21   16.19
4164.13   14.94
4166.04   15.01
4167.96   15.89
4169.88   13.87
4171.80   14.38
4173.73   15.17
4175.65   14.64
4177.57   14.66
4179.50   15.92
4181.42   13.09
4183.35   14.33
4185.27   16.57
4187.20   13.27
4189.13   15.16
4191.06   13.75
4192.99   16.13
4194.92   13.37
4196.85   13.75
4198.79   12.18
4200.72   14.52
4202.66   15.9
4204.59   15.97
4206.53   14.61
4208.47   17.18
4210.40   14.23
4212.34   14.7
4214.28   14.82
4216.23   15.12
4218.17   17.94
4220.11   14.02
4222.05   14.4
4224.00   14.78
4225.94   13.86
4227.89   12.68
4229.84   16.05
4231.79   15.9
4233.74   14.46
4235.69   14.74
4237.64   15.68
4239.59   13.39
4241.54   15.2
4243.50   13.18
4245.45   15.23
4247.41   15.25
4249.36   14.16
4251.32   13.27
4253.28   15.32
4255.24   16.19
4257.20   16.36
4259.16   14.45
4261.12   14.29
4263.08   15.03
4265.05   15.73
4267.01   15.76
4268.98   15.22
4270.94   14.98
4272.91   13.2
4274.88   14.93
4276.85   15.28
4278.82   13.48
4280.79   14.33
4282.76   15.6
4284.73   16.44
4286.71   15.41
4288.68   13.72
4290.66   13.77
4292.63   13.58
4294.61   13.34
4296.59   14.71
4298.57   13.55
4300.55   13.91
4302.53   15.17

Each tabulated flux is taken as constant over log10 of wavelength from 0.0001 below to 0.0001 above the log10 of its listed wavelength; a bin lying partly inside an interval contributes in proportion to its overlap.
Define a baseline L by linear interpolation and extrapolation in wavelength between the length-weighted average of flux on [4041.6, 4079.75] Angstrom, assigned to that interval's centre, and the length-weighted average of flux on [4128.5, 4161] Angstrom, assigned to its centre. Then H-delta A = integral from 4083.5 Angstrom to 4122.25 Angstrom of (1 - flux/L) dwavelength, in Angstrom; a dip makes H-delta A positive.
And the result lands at 5.2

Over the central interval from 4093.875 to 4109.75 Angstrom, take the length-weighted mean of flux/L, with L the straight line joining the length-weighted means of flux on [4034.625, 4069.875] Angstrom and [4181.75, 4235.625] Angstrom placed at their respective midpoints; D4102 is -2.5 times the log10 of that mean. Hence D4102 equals 0.23 mag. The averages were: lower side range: 15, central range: 12.1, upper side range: 14.8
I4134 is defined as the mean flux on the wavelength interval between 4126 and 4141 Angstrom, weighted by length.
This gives 14.9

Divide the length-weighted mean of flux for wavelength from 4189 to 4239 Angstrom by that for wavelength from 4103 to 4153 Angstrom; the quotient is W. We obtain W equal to 1.05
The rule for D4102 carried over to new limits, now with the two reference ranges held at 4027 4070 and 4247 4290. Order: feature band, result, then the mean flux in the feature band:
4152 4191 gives 0.01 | 14.9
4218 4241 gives 0.02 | 14.7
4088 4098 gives 0.20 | 12.5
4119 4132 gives 0.10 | 13.7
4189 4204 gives 0.05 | 14.3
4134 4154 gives -0.02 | 15.3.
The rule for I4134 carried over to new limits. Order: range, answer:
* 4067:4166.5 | 14.2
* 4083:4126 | 13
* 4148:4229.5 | 14.8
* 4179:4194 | 14.7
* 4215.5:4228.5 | 14.7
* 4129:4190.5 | 15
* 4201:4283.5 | 14.9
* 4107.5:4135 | 13.6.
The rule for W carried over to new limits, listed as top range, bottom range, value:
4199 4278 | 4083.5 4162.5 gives 1.07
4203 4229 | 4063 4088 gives 0.99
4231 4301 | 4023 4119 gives 1.03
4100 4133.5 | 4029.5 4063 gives 0.90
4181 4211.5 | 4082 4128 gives 1.12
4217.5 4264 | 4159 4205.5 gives 1.00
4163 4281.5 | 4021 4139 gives 1.03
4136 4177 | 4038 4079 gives 1.02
